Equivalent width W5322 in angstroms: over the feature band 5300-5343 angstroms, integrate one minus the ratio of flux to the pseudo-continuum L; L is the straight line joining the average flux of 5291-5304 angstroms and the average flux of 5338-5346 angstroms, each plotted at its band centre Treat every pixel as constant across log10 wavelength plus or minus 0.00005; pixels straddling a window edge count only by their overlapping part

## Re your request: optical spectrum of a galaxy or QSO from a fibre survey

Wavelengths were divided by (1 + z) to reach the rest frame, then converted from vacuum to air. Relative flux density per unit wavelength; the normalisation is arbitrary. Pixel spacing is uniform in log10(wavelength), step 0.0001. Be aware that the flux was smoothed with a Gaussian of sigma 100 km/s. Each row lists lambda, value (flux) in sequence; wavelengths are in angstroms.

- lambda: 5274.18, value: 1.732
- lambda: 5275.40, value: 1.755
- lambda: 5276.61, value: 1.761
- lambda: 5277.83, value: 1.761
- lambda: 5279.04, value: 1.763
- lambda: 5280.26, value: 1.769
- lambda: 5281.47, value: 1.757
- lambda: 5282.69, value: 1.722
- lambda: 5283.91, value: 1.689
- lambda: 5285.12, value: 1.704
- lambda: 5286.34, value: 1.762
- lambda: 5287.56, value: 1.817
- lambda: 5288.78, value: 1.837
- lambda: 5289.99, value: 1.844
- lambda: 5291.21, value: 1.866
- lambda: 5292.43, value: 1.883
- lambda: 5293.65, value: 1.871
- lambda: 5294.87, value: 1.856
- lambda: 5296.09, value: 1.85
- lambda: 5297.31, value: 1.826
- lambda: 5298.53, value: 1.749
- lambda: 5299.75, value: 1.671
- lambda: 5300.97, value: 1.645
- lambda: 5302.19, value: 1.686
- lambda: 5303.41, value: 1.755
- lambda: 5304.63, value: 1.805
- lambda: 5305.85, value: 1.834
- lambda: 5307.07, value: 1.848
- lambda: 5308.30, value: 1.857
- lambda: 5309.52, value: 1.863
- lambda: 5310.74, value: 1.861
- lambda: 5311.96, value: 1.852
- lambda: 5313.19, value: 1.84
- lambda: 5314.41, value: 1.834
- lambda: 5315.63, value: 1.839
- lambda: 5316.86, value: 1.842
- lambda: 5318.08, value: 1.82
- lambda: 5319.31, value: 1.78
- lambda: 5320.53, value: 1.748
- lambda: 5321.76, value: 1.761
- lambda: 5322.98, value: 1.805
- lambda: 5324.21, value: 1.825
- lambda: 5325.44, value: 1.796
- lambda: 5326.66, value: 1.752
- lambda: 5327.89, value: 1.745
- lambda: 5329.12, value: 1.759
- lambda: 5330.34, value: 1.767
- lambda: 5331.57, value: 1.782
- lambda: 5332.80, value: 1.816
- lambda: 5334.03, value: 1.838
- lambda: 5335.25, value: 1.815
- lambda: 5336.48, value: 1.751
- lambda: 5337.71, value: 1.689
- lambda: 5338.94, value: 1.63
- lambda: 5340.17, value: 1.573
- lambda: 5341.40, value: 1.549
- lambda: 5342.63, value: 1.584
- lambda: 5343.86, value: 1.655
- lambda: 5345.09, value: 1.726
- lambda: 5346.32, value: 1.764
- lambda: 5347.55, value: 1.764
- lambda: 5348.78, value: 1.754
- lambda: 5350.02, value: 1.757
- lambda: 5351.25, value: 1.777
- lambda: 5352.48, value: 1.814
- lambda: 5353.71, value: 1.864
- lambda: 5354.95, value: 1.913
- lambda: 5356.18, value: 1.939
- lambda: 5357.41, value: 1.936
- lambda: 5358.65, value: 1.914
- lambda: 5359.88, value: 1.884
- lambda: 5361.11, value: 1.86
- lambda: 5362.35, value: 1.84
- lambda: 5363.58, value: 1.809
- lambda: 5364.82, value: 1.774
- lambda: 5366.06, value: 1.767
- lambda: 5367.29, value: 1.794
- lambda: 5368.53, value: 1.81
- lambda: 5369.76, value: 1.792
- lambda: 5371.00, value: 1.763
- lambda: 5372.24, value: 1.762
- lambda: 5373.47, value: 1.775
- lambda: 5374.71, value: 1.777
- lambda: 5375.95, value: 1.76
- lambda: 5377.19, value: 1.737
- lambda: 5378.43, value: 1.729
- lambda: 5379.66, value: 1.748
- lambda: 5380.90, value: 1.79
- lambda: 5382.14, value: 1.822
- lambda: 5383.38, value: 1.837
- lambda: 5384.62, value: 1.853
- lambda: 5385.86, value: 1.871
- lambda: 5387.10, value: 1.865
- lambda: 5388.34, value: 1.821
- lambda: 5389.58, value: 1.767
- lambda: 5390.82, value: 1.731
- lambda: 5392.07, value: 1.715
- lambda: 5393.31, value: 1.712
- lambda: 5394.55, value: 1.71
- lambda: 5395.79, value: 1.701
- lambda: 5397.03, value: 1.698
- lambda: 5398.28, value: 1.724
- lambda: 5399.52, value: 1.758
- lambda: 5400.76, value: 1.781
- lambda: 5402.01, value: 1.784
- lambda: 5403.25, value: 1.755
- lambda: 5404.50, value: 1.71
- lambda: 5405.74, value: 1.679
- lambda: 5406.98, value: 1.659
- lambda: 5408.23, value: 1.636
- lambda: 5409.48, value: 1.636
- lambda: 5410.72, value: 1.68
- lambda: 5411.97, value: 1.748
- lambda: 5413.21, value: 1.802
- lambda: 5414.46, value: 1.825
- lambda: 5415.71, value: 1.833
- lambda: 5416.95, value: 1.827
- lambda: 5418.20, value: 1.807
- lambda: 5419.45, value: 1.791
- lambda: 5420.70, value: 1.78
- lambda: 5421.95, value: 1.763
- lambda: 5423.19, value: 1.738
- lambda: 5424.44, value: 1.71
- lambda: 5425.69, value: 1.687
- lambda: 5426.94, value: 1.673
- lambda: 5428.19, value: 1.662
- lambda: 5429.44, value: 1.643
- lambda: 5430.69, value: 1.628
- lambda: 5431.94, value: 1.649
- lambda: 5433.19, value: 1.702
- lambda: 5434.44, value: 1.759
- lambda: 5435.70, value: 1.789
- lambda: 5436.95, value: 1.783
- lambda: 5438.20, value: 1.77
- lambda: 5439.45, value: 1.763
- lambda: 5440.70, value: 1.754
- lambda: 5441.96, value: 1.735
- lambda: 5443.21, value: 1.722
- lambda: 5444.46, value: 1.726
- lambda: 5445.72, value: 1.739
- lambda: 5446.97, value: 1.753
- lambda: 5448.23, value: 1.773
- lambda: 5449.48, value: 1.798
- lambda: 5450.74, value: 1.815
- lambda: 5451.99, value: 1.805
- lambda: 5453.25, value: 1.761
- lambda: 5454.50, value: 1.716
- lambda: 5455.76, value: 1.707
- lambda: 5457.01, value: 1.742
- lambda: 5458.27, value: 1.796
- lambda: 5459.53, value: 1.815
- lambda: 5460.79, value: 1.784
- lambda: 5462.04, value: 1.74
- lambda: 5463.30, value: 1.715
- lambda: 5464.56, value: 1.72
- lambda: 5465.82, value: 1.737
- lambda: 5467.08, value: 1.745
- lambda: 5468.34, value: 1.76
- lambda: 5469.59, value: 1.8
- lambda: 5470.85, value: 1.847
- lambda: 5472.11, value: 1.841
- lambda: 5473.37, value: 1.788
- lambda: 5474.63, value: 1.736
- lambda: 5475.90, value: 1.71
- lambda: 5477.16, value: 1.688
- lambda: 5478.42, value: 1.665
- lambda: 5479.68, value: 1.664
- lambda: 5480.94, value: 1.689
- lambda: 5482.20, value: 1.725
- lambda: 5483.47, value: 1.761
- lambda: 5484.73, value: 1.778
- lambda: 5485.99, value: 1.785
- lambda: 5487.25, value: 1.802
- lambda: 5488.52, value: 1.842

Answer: -1.8 angstroms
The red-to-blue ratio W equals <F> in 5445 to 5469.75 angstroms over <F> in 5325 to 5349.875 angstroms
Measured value 1.02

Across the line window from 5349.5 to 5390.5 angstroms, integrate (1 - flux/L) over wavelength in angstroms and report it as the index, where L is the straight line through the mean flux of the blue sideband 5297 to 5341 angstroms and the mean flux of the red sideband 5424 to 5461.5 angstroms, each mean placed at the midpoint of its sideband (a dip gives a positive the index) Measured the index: -1.2 angstroms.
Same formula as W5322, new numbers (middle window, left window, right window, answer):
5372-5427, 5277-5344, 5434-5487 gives 0.2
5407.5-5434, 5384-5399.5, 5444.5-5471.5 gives 0.6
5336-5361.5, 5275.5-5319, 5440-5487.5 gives 0.3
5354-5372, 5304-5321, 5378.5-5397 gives -0.5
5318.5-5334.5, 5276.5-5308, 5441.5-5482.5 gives -0.1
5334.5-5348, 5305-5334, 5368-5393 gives 0.9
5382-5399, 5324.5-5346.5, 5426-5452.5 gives -0.4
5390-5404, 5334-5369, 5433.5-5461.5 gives 0.3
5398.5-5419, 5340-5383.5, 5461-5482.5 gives 0.2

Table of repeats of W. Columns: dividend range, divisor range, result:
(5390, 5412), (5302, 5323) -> 0.94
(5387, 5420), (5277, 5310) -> 0.98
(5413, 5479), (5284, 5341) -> 0.98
